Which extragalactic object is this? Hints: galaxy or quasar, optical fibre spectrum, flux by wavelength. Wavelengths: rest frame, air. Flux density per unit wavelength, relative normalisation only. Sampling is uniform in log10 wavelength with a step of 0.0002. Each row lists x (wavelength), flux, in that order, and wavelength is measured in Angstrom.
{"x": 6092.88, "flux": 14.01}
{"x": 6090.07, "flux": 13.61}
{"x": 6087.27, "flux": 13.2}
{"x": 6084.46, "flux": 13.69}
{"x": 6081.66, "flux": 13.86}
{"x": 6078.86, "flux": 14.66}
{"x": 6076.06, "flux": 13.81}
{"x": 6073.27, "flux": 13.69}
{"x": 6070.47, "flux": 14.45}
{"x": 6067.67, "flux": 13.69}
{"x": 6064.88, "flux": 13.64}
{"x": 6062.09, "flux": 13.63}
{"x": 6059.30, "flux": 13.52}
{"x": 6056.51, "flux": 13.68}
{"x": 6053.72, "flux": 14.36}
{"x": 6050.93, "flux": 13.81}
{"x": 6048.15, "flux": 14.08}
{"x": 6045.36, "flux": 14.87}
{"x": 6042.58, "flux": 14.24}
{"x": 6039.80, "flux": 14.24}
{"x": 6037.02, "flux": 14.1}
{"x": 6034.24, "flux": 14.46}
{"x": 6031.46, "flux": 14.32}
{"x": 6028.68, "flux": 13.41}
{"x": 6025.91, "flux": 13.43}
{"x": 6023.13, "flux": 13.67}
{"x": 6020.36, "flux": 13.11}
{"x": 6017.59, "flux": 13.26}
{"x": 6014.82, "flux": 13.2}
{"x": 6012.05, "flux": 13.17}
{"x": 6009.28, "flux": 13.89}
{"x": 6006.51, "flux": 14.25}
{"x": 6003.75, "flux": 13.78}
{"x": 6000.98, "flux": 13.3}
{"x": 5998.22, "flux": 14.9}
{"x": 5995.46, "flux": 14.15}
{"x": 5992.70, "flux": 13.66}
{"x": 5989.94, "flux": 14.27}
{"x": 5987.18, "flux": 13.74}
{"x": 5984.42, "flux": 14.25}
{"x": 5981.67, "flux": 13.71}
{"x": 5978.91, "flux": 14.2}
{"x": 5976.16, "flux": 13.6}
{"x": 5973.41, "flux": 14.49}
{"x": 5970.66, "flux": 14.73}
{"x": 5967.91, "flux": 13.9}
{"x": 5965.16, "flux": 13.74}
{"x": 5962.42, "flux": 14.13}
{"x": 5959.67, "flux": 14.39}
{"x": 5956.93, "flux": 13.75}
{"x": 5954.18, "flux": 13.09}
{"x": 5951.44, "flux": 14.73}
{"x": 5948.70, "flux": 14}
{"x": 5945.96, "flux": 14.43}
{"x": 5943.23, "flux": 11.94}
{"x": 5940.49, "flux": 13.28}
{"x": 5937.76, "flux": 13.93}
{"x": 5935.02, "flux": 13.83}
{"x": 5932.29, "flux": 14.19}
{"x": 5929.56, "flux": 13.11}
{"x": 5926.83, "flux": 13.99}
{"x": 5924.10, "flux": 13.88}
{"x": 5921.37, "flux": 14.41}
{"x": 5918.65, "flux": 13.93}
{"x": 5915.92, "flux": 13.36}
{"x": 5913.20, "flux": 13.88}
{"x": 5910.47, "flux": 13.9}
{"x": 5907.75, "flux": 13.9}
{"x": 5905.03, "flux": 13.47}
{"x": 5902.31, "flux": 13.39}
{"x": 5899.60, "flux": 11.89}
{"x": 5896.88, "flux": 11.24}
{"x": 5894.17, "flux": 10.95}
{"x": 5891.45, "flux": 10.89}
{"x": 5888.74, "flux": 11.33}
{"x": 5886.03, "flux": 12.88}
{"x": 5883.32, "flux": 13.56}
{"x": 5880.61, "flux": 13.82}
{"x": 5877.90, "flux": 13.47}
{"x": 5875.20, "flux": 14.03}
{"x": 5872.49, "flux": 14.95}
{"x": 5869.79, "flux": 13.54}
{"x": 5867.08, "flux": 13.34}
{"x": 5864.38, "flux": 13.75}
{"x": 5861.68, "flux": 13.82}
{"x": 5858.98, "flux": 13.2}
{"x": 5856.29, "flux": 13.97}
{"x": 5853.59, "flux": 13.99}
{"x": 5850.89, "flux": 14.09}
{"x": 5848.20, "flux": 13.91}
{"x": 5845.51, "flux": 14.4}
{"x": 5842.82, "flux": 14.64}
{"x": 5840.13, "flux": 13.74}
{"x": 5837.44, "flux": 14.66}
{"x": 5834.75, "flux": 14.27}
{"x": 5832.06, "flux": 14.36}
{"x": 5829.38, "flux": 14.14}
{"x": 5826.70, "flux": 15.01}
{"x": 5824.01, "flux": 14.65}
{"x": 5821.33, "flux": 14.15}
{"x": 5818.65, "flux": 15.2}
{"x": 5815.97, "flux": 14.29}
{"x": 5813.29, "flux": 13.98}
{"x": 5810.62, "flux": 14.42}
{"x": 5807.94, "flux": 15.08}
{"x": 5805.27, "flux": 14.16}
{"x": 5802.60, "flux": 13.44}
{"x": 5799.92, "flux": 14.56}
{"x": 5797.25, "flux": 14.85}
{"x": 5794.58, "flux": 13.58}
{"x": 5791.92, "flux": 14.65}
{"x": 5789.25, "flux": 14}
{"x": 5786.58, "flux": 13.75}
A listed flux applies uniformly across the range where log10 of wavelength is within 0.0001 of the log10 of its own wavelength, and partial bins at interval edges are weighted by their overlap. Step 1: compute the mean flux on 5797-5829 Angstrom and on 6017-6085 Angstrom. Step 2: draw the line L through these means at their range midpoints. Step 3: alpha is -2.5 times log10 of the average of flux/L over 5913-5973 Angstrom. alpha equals 0.024 mag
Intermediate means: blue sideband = 14.5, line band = 13.9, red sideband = 13.9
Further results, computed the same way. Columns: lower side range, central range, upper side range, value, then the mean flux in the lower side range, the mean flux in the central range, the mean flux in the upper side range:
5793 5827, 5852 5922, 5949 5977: 0.08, 14.4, 13.3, 14.1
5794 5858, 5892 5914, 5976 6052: 0.11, 14.3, 12.7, 13.9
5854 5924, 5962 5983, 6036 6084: -0.03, 13.3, 14.1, 14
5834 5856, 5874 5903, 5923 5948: 0.12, 14.2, 12.5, 13.6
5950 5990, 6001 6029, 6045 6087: 0.04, 14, 13.5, 13.9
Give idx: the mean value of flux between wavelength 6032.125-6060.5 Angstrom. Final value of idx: 14.1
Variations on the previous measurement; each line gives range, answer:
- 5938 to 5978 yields 13.9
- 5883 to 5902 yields 11.8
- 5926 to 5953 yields 13.7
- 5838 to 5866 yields 14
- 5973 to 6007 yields 14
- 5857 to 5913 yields 13.1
